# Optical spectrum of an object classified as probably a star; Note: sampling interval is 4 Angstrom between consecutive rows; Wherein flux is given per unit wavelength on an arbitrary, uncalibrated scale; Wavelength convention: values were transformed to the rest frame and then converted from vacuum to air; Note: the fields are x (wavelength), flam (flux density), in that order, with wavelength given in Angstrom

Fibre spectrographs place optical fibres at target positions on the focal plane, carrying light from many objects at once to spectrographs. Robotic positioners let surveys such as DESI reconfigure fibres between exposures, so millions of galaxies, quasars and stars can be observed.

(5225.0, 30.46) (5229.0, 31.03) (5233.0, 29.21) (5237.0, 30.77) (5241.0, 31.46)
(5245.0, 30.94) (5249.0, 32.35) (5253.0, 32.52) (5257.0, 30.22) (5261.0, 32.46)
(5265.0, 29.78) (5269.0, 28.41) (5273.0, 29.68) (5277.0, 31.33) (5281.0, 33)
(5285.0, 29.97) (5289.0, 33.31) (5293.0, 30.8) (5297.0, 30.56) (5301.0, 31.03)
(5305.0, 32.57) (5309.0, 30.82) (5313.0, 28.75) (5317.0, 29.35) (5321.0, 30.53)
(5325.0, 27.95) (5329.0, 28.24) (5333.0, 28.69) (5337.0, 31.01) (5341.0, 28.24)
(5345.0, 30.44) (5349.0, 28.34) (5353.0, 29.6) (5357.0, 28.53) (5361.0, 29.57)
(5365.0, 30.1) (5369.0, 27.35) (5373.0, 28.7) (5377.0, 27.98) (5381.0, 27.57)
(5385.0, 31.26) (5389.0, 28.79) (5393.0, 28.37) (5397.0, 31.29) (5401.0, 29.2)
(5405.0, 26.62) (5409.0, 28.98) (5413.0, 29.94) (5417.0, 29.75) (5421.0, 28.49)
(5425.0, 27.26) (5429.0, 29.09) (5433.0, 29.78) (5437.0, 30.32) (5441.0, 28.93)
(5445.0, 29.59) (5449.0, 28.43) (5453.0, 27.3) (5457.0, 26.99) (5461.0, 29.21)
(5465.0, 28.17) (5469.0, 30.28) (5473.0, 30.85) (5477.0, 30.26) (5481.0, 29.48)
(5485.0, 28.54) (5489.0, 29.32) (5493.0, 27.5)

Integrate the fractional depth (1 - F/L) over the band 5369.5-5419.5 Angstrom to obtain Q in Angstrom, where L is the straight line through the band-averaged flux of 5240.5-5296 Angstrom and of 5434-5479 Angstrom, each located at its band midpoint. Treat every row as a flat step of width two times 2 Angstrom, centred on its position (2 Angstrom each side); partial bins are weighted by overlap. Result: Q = 1.4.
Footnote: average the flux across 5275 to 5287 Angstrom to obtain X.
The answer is 31.4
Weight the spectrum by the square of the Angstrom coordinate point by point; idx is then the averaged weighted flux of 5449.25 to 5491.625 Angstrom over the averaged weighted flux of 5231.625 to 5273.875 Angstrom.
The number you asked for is 1.0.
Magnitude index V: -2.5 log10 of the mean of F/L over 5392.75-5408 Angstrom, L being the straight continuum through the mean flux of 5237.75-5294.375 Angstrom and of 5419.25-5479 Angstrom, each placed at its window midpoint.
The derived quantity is 0.02 mag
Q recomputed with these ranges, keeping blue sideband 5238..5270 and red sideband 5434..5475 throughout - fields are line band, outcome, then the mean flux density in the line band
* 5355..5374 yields 0.7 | 28.9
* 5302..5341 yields 0.9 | 29.7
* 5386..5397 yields 0.1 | 29.3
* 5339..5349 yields 0.3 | 29.1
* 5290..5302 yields -0.1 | 31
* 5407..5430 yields 0.4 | 28.9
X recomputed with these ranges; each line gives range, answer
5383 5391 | 30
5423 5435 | 28.7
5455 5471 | 28.7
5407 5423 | 29.3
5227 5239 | 30.3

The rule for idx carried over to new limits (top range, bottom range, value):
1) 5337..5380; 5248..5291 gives 0.96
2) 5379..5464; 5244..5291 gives 0.98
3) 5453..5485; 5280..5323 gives 1.00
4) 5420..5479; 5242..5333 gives 1.01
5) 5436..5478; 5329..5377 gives 1.04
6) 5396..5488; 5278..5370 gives 1.01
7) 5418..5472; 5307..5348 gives 1.02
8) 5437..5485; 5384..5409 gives 1.02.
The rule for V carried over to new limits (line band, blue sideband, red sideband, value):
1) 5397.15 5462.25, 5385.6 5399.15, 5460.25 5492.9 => 0.03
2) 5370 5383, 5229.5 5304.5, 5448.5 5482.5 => 0.07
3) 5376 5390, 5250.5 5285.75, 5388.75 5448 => 0.02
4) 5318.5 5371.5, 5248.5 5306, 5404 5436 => 0.03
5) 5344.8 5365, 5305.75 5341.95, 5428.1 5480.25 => 0.00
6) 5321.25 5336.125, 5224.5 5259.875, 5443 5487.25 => 0.06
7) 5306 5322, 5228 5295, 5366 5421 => 0.01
